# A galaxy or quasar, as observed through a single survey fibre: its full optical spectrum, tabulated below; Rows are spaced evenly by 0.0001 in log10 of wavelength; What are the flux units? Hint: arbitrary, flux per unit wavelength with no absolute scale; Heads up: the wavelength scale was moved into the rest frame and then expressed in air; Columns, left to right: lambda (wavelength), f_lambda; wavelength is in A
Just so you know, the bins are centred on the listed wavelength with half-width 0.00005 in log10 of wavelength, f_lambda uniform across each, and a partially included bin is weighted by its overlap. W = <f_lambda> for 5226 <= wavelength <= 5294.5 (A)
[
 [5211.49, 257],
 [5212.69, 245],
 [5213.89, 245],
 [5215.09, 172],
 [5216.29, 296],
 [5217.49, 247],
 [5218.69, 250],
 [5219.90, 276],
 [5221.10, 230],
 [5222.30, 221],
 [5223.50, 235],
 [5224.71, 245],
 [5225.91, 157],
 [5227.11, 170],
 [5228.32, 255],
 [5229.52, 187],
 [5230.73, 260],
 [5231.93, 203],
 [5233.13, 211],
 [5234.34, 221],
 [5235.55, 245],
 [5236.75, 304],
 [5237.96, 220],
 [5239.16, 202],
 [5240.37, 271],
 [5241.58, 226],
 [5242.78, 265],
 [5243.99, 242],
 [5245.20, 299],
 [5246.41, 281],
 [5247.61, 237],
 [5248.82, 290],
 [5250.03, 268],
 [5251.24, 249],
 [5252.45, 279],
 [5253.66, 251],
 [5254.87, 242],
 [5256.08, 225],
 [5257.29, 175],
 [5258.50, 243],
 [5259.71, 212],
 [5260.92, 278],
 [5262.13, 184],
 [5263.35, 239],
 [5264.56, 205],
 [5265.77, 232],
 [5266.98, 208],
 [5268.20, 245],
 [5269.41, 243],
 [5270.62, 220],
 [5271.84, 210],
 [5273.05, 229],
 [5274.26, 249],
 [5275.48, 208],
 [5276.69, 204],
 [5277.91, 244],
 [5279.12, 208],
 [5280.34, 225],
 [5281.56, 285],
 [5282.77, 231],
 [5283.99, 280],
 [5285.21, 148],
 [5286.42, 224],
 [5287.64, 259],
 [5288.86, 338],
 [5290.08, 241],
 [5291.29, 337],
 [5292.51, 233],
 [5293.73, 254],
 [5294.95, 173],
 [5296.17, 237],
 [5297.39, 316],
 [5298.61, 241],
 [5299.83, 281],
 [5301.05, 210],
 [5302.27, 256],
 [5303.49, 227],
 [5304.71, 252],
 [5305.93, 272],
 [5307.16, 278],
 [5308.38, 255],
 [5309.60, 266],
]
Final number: 238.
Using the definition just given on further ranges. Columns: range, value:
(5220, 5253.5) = 240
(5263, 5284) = 230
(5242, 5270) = 243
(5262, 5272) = 223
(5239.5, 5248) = 259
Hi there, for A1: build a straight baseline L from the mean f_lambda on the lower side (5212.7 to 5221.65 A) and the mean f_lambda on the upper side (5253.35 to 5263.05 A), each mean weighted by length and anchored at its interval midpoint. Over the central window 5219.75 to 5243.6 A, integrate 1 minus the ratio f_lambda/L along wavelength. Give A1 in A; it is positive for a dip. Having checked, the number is 0.9 A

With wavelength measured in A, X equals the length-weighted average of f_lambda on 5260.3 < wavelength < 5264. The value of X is 233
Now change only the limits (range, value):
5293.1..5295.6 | 214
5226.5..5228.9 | 212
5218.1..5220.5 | 262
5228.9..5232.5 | 217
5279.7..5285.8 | 234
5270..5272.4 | 215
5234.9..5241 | 248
